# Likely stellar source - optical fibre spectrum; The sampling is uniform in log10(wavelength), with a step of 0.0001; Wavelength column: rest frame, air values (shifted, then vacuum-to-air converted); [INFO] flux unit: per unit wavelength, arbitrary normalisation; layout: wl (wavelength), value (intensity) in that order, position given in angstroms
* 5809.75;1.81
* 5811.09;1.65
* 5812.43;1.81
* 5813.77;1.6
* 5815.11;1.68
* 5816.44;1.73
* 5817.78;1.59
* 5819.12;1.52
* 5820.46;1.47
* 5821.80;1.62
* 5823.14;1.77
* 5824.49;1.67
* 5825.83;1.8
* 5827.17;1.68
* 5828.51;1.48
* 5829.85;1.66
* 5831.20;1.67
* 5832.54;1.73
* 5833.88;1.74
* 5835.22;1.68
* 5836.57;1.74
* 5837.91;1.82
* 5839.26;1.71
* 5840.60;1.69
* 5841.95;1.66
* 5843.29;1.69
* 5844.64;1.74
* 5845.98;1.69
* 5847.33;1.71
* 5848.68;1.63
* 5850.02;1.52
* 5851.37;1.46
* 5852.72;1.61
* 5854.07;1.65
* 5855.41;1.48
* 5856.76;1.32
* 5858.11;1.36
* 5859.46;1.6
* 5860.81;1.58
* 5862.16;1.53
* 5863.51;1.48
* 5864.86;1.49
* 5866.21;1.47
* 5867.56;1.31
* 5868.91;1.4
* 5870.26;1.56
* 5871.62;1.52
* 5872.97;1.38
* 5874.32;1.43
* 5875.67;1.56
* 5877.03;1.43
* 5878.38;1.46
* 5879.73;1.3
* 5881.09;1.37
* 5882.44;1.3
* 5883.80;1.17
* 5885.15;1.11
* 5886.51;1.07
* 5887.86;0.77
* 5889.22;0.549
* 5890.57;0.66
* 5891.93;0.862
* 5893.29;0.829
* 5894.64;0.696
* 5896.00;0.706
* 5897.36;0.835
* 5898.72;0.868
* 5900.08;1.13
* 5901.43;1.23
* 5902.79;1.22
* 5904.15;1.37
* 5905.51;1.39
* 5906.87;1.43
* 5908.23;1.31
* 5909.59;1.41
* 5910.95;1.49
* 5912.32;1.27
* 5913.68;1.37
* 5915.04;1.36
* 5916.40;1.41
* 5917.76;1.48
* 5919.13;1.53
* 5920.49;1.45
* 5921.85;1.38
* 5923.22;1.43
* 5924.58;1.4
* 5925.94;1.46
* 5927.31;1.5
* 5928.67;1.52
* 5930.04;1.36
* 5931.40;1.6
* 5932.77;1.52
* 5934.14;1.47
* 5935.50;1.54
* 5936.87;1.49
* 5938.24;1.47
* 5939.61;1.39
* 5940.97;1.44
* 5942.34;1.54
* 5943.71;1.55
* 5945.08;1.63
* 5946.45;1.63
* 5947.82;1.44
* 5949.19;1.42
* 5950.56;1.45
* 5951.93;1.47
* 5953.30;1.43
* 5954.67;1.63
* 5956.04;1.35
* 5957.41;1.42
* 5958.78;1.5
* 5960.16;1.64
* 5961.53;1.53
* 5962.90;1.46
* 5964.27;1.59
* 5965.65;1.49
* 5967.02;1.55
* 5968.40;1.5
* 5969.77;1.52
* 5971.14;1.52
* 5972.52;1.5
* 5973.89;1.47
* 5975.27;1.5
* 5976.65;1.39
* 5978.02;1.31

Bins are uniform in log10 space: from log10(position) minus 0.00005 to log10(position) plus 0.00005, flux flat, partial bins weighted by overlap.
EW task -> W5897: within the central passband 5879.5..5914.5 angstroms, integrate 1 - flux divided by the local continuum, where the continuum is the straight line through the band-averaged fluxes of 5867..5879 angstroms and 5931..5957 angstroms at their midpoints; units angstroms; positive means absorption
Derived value 8.68 angstroms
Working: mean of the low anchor 1.45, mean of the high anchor 1.5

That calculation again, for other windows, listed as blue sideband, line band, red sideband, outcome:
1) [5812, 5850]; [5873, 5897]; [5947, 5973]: 7.8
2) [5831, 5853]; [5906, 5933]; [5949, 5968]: 2.2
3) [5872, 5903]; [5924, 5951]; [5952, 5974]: -2.5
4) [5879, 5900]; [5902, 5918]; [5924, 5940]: -2.3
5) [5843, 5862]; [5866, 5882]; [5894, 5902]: -2.2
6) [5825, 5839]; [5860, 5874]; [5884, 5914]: -1.0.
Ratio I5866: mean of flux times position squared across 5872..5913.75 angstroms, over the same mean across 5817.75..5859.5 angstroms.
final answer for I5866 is 0.72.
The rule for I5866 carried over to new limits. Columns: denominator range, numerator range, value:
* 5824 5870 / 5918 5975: 0.96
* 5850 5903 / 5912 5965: 1.20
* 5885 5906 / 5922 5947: 1.59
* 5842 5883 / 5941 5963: 1.03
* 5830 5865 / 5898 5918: 0.83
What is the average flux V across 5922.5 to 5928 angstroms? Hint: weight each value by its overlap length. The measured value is 1.45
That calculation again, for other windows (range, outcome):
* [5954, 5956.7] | 1.49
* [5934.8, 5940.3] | 1.47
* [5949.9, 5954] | 1.45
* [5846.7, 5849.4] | 1.67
